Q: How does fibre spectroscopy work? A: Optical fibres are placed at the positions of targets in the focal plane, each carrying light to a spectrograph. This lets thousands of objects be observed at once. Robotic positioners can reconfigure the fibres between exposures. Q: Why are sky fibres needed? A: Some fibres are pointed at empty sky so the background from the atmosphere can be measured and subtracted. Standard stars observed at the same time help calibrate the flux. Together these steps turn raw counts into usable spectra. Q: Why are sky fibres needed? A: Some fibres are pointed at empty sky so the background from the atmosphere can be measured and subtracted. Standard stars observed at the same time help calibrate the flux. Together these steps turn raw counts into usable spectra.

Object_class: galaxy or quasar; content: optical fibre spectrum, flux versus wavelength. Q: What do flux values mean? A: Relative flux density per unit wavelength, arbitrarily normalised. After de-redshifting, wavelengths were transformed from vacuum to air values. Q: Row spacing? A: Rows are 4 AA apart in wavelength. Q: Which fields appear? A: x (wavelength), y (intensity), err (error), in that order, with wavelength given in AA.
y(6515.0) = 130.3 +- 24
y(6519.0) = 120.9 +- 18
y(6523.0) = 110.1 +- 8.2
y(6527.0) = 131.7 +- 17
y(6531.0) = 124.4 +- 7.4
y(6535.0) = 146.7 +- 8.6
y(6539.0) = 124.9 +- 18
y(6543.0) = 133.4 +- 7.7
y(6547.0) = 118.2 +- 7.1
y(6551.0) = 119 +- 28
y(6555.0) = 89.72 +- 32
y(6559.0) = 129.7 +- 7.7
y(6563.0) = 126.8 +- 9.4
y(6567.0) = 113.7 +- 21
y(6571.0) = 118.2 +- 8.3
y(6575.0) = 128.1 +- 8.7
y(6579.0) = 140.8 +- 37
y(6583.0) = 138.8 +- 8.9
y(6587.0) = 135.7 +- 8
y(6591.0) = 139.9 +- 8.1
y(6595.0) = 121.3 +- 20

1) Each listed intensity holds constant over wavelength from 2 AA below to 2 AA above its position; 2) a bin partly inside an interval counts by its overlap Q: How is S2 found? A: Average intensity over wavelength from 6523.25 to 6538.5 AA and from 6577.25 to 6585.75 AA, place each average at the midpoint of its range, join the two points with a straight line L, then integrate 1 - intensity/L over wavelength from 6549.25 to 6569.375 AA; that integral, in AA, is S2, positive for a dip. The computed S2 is 2.9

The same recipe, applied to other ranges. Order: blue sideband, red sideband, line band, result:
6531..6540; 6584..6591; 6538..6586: 4.3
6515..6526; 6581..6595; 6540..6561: 1.4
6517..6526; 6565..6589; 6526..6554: -1.3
